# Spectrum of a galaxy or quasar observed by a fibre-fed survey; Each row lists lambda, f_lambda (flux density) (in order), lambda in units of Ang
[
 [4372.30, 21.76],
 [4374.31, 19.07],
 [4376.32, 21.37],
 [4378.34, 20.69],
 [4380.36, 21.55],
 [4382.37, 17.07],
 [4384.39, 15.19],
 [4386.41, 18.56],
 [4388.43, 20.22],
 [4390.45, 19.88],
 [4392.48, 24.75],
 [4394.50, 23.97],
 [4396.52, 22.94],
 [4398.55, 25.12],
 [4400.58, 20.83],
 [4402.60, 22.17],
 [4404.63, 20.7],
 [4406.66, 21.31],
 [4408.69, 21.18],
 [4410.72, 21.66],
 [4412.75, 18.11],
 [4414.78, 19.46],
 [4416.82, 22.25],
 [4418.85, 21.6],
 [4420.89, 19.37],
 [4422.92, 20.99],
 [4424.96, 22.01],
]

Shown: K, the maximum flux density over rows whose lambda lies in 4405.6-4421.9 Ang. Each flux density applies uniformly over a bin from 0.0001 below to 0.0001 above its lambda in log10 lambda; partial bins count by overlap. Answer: 22.25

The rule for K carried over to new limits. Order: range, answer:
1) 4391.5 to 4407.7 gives 25.12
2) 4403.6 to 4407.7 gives 21.31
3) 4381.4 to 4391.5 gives 20.22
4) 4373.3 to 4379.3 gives 21.37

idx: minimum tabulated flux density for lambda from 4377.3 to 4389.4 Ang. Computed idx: 15.19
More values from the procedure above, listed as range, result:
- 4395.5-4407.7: 20.7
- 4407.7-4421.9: 18.11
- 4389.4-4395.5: 19.88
